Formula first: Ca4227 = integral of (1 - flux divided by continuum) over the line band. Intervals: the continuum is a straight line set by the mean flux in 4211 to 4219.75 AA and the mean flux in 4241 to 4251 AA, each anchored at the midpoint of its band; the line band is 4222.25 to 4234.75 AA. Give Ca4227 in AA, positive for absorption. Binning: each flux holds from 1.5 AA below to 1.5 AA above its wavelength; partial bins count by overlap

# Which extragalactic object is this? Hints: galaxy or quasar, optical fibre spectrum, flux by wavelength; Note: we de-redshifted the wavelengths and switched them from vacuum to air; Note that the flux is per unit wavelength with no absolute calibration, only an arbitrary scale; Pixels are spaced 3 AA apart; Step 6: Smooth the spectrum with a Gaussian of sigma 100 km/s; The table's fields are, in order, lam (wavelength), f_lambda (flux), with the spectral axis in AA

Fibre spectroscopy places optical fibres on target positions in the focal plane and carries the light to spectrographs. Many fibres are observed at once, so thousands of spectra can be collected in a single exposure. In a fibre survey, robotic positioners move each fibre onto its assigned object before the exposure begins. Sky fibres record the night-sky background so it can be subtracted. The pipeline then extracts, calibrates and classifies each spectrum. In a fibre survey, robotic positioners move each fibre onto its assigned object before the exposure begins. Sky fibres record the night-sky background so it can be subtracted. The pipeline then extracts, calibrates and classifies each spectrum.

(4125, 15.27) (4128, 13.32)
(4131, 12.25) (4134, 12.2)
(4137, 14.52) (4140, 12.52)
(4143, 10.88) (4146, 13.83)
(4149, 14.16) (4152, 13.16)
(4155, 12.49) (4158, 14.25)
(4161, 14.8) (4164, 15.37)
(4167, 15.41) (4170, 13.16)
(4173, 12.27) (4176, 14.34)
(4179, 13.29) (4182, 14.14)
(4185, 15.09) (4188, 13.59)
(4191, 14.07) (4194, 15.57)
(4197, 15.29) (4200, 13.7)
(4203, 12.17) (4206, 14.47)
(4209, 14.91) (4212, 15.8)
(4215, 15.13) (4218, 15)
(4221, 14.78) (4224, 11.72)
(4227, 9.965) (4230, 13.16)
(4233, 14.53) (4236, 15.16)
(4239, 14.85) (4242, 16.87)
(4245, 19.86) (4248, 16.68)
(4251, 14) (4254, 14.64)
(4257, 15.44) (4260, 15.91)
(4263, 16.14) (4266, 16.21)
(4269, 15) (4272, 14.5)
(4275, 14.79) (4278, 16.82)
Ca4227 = 2.86 AA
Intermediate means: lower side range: 15.3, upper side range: 17.3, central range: 12.4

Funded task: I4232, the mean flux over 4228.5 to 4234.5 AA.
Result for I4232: 13.8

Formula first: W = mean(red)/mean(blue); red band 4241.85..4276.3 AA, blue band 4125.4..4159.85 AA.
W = 1.20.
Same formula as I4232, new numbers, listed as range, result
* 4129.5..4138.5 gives 13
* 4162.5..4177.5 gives 14.1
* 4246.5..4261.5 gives 15.3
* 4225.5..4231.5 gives 11.6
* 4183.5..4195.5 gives 14.6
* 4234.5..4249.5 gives 16.7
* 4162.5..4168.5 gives 15.4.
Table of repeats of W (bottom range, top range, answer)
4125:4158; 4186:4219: 1.11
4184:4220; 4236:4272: 1.09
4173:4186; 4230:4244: 1.09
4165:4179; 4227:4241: 1.02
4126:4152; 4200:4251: 1.12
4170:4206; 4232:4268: 1.14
